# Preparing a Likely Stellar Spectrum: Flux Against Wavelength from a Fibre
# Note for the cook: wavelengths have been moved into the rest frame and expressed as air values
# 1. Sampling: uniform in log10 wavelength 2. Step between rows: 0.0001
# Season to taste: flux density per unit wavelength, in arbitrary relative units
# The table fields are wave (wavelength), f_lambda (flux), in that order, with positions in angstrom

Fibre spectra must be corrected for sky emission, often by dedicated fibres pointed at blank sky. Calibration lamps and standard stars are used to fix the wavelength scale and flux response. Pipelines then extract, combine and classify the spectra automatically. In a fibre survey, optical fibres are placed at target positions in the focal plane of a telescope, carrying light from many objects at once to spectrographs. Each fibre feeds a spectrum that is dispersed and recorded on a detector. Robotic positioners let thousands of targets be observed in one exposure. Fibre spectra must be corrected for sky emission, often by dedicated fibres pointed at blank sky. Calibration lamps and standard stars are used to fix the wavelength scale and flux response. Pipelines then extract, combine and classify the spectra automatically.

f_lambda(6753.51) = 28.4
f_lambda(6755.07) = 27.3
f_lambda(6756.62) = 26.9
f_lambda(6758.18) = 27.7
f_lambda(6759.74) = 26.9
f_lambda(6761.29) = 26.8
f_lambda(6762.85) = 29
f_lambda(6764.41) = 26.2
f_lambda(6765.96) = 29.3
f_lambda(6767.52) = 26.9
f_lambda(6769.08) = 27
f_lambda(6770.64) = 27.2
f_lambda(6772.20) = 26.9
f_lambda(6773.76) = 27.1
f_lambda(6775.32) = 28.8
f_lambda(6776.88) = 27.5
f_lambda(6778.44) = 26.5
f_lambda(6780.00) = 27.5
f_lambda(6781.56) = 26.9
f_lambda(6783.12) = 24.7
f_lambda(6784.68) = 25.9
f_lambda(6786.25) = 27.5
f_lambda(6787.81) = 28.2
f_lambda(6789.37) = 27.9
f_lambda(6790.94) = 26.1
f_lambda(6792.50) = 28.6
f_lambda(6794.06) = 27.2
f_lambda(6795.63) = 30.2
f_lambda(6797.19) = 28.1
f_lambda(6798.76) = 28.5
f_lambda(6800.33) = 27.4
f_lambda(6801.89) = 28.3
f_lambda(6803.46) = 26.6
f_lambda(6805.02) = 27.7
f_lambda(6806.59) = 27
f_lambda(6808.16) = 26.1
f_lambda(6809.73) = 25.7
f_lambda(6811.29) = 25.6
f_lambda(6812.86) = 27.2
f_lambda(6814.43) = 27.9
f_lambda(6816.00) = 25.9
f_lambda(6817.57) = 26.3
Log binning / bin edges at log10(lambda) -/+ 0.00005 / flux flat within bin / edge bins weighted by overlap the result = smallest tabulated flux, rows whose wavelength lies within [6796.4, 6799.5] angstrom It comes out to 28.1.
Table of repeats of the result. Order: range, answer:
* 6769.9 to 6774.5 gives 26.9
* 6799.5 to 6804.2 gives 26.6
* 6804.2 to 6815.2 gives 25.6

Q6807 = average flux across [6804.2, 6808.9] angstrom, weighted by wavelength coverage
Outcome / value 26.9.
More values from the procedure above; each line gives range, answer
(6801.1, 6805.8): 27.6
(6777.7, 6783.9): 26.4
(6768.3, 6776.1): 27.4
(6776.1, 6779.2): 27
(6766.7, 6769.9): 26.9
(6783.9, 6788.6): 27.2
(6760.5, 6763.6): 27.9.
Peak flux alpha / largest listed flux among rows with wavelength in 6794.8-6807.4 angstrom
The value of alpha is 30.2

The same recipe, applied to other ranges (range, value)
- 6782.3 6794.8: 28.6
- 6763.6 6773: 29.3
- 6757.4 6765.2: 29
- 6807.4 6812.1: 26.1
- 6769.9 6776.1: 28.8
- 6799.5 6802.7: 28.3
